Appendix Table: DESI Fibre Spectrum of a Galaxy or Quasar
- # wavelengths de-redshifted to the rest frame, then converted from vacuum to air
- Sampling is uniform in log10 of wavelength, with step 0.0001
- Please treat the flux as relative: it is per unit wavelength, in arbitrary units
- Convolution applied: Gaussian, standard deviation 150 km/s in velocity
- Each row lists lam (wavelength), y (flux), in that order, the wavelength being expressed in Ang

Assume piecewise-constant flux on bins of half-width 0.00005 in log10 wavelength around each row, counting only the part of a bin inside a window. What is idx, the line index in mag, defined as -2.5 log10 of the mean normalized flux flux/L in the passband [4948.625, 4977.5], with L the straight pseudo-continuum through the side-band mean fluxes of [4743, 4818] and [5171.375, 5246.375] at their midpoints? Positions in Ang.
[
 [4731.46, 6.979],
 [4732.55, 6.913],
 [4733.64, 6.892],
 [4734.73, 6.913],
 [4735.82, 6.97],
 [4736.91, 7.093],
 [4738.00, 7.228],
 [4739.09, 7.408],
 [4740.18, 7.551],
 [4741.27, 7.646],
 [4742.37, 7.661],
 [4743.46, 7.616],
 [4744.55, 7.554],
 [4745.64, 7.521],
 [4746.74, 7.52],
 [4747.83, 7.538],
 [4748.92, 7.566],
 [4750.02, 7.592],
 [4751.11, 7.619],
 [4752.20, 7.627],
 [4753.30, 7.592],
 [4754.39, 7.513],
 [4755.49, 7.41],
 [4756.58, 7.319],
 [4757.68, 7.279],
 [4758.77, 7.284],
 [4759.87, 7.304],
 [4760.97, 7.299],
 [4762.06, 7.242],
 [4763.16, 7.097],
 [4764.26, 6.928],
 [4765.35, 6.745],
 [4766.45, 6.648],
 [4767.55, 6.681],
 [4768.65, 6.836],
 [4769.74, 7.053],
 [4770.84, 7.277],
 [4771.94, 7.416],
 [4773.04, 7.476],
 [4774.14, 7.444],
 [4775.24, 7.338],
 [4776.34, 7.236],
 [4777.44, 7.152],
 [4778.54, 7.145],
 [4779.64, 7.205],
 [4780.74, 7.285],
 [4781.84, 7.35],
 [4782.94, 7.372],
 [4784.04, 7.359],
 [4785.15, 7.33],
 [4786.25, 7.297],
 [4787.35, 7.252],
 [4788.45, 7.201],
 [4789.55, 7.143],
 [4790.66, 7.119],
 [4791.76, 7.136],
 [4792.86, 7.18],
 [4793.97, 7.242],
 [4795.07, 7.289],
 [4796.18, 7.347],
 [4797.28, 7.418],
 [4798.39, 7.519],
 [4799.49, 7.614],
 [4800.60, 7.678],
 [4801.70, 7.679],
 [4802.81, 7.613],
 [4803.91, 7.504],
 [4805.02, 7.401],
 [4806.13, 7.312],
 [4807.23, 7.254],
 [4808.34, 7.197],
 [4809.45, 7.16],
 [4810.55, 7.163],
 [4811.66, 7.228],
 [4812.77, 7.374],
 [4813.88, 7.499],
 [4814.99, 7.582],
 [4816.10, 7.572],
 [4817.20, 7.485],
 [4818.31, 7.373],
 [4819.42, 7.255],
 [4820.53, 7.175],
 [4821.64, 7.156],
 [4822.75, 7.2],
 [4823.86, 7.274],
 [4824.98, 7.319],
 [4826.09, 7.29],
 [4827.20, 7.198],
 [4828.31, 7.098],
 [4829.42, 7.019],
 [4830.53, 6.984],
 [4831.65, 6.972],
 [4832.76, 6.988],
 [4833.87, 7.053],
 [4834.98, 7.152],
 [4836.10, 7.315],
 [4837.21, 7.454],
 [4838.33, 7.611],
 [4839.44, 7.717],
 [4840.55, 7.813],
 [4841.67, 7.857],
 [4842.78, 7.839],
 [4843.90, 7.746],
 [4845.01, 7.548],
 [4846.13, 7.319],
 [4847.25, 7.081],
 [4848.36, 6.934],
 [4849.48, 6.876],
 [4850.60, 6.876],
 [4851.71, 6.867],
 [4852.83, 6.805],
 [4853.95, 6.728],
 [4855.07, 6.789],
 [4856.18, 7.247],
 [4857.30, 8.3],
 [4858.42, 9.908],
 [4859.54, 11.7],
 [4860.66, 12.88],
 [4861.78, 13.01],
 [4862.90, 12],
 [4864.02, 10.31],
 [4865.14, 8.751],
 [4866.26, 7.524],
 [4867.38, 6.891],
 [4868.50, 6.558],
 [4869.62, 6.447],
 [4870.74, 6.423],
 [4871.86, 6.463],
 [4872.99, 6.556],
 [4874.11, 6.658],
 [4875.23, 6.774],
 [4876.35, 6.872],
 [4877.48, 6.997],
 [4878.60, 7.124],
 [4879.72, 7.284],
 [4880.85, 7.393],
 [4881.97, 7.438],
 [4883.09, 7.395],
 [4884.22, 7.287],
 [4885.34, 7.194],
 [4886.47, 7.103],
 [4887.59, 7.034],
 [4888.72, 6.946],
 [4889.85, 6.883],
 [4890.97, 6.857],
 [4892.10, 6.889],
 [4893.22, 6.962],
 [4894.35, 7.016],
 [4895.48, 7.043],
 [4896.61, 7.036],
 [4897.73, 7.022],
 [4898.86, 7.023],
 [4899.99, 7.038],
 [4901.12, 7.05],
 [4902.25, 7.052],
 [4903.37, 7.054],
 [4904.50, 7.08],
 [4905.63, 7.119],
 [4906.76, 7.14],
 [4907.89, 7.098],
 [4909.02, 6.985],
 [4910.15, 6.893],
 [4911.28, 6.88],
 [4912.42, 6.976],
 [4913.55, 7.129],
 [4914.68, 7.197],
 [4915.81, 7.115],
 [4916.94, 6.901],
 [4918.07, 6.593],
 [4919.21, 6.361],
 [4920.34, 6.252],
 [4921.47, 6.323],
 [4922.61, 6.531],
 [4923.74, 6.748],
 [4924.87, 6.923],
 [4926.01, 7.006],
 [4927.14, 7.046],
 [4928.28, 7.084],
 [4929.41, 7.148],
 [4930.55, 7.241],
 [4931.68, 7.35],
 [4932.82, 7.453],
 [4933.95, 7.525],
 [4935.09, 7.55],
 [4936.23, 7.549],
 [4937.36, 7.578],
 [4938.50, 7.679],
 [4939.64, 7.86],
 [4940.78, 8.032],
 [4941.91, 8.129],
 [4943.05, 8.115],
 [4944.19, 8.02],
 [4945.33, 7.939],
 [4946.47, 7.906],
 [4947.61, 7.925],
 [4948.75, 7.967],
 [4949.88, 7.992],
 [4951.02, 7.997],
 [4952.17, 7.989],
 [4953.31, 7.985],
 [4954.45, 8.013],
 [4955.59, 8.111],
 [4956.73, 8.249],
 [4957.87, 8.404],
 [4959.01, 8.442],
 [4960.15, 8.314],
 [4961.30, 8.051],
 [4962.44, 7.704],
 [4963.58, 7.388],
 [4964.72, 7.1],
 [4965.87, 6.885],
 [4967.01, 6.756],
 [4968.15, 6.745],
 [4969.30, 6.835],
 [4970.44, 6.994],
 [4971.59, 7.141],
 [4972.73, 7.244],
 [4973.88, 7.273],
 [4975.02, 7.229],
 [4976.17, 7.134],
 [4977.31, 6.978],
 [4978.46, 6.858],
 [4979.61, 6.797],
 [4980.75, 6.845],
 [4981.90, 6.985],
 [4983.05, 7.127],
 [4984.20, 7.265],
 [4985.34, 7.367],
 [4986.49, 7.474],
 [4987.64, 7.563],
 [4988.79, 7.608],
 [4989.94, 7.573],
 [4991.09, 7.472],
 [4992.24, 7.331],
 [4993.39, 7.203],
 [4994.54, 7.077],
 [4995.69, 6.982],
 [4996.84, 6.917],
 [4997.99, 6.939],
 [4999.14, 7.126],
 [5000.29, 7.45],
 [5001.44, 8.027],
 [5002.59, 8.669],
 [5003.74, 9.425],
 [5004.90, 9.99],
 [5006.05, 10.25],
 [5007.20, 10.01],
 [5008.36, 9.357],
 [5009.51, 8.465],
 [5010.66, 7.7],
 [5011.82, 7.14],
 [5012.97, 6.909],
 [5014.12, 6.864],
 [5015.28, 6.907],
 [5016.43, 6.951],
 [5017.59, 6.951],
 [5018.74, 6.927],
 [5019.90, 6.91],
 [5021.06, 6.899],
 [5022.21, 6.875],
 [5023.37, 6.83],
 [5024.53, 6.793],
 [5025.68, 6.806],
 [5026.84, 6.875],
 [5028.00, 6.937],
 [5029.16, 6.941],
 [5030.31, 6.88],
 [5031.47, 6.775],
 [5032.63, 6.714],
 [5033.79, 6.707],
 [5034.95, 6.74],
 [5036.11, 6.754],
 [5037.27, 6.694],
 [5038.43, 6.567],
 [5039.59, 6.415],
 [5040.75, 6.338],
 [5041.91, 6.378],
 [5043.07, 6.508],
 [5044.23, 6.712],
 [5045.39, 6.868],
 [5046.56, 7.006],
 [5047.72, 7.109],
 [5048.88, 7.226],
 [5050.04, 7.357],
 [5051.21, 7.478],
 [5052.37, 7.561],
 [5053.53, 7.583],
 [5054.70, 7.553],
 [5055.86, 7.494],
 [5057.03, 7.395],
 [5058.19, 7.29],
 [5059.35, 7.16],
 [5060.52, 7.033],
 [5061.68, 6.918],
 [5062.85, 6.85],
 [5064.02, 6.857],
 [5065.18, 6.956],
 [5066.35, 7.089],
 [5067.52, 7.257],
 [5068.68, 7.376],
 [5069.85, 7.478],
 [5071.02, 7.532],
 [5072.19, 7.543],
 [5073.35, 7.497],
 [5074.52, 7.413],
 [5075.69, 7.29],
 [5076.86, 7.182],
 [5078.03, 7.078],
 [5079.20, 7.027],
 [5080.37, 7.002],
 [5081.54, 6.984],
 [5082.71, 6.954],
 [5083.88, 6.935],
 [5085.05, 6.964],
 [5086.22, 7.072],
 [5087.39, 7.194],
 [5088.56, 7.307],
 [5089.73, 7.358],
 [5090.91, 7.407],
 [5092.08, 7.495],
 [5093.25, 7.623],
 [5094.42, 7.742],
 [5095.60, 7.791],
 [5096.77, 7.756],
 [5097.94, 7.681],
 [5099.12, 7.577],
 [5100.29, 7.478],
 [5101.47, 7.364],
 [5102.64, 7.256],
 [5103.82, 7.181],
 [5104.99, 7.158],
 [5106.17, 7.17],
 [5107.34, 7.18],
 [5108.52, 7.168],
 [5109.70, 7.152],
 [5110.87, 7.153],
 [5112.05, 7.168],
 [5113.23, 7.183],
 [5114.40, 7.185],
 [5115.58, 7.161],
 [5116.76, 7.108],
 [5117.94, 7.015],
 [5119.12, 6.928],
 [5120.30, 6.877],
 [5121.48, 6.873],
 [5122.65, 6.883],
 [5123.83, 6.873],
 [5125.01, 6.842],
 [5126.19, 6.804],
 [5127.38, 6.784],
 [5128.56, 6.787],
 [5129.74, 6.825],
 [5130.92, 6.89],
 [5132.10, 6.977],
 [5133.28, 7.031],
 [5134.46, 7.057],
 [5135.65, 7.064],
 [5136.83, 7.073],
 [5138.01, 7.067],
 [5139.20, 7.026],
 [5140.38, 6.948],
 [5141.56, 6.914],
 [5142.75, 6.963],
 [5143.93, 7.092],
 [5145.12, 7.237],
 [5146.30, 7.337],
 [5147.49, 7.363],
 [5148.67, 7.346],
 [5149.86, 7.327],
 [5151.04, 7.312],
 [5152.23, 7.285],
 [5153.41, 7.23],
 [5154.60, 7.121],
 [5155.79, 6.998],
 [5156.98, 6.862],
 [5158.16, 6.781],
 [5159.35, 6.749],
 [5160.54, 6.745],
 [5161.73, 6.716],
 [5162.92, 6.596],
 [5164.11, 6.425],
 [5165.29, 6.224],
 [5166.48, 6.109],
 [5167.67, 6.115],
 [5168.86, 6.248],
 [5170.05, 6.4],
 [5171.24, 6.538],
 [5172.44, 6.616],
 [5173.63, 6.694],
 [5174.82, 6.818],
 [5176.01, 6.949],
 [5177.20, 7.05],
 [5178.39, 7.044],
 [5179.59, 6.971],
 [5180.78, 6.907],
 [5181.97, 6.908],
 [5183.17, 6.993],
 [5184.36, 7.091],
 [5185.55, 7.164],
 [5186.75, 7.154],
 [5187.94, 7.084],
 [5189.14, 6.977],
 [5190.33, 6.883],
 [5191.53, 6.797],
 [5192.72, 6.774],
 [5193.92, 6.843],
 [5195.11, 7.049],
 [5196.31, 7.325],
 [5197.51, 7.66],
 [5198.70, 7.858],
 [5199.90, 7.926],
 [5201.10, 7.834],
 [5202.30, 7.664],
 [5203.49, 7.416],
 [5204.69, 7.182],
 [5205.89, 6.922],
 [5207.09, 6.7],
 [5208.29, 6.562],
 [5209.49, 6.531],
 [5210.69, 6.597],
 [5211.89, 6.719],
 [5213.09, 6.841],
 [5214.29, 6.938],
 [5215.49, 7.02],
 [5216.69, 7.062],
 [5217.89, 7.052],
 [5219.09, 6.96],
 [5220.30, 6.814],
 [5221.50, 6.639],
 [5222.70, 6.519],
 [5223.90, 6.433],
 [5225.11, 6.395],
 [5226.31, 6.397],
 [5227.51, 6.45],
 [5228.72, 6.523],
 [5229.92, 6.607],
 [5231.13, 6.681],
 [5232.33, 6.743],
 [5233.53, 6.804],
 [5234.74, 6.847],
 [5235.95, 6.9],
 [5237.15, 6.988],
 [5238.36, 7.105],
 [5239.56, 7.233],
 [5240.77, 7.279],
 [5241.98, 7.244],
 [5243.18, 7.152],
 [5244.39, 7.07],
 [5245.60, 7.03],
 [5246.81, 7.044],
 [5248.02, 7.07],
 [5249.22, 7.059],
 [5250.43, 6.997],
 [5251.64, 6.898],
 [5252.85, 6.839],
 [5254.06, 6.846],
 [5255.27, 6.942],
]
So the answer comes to -0.06 mag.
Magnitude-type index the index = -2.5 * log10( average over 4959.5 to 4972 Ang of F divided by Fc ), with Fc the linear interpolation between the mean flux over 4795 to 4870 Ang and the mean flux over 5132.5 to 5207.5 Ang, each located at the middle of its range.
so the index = 0.02 mag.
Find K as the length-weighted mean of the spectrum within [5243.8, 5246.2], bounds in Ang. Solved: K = 7.04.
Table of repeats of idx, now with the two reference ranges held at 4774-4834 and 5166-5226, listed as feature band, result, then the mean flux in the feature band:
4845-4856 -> 0.044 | 6.96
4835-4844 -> -0.054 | 7.63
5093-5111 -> -0.060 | 7.4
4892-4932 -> 0.036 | 6.95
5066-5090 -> -0.029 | 7.22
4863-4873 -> -0.051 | 7.58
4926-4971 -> -0.074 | 7.66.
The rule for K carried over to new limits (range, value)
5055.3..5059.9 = 7.34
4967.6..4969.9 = 6.79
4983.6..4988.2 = 7.42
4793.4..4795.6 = 7.26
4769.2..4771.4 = 7.16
